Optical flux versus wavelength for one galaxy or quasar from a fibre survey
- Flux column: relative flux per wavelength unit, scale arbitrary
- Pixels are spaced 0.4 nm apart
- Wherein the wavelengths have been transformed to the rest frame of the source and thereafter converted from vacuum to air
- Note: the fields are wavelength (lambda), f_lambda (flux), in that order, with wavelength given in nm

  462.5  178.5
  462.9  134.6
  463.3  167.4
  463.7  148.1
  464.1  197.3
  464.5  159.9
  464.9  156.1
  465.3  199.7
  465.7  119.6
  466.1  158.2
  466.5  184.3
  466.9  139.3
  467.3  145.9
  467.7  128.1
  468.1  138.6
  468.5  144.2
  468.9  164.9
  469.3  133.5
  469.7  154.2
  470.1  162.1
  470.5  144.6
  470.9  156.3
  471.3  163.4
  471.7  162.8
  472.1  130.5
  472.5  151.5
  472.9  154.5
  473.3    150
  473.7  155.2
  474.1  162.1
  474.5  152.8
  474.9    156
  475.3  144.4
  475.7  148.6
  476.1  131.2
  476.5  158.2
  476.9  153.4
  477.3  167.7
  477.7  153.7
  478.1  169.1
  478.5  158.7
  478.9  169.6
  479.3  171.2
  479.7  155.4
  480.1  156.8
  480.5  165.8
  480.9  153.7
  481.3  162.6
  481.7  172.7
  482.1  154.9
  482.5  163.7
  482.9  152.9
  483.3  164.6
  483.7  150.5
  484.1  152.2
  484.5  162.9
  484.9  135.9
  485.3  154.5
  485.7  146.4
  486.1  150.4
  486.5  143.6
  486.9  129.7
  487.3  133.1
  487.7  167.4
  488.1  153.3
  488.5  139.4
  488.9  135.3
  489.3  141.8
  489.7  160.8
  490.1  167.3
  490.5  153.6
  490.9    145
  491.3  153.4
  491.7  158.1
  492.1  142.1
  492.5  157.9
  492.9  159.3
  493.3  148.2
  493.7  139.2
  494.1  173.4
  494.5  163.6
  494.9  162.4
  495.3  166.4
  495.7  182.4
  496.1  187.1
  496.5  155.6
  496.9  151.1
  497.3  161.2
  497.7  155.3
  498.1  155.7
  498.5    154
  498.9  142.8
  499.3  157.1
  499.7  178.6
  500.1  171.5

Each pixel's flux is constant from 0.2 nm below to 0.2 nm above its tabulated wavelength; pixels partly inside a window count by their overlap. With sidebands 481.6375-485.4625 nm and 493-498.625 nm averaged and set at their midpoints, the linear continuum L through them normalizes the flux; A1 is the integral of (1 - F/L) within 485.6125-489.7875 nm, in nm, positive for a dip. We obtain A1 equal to 0.33 nm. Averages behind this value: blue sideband 156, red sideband 161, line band 145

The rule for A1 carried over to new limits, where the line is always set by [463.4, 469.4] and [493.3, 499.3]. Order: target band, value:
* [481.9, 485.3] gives 0.072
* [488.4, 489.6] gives 0.138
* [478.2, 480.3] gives -0.072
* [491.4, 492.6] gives 0.054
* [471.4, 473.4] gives 0.071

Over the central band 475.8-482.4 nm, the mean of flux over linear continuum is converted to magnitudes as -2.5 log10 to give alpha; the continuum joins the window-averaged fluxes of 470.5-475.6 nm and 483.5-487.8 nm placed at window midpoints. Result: -0.065 mag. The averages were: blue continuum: 153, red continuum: 147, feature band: 160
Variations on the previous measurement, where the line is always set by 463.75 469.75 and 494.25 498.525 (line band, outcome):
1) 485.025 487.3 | 0.12 mag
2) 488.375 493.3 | 0.07 mag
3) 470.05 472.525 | 0.02 mag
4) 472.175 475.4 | 0.03 mag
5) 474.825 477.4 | 0.05 mag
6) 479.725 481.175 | 0.00 mag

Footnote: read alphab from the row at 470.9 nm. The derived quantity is 156.3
